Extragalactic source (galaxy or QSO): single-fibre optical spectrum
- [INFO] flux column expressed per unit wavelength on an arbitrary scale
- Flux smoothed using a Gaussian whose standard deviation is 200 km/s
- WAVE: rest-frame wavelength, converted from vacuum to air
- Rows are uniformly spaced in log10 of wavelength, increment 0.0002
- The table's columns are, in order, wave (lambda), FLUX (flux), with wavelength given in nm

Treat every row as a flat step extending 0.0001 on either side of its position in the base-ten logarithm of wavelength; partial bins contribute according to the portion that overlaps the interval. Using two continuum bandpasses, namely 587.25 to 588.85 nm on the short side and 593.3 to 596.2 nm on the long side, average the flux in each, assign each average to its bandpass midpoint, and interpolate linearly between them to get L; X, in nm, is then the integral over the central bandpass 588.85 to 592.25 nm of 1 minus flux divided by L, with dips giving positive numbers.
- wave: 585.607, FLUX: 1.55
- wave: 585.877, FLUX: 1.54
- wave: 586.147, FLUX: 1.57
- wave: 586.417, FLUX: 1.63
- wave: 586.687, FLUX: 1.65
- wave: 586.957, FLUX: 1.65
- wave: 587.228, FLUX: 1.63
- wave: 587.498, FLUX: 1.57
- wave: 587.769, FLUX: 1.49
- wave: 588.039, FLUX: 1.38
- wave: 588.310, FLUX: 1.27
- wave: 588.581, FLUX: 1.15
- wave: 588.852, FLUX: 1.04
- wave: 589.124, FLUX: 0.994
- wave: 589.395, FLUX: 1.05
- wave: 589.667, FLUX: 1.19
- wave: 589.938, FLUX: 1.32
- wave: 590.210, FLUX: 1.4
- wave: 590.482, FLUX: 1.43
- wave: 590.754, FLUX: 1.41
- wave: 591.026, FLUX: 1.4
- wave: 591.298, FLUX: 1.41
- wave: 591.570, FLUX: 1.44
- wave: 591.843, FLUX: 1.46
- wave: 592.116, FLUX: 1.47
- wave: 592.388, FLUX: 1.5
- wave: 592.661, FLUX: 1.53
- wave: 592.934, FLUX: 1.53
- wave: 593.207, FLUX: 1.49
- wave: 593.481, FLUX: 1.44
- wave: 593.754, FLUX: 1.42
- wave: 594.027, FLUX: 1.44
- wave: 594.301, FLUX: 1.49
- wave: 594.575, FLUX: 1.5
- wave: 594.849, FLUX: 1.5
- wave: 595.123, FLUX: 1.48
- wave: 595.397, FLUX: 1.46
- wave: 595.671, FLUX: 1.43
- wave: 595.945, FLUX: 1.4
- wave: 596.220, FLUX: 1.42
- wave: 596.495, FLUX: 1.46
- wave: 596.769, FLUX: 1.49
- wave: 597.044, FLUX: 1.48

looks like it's 0.19 nm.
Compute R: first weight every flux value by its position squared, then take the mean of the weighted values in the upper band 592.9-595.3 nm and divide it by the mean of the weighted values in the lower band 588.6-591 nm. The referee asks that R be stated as 1.21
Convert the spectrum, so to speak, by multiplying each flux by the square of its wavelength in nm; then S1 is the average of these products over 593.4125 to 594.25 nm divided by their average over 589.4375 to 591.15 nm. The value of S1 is 1.1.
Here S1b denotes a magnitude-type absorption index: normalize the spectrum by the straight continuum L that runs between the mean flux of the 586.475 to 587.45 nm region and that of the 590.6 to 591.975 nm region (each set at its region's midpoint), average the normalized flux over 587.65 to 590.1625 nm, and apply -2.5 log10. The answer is 0.26 mag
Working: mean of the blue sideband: 1.64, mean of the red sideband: 1.42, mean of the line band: 1.21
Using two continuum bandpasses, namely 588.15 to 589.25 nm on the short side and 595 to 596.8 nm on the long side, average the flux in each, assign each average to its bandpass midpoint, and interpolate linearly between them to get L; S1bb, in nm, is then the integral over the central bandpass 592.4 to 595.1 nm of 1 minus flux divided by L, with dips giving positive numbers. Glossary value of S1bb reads -0.27 nm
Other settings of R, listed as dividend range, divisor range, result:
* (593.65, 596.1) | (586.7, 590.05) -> 1.13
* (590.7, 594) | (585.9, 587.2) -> 0.92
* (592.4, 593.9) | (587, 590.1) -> 1.17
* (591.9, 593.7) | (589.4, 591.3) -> 1.12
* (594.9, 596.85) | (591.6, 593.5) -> 0.99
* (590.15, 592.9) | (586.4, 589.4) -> 1.06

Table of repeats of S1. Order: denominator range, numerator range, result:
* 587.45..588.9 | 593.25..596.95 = 1.13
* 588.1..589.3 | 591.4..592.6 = 1.32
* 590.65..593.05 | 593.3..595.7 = 1.01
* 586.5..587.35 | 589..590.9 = 0.77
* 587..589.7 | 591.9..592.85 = 1.18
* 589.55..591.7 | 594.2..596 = 1.08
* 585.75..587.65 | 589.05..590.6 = 0.78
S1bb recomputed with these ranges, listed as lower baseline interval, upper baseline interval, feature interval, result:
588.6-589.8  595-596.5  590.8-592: -0.23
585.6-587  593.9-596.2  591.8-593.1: 0.00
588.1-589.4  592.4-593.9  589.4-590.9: -0.10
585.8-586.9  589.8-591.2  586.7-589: 0.19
